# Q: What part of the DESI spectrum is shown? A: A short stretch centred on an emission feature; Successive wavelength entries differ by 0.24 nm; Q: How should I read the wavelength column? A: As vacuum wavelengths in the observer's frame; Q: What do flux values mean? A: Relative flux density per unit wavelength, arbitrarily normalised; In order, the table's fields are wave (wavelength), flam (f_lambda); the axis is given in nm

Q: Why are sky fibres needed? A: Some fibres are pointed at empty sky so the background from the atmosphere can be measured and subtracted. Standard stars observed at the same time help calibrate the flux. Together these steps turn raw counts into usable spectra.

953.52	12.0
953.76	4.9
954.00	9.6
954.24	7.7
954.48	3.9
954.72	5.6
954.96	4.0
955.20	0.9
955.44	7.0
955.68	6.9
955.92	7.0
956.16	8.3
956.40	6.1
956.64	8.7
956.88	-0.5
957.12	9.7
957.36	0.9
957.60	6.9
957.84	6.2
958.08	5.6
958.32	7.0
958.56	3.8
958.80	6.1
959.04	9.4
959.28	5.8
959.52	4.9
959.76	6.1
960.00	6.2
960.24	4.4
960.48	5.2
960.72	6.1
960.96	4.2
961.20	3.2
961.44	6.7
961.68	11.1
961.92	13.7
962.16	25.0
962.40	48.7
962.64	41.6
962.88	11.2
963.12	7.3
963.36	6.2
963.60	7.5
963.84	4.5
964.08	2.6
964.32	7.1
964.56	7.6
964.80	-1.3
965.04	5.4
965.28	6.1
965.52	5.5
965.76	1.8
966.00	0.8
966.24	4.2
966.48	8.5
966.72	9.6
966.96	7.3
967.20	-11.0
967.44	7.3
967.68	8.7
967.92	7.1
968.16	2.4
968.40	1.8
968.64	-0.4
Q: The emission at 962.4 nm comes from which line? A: [O III]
